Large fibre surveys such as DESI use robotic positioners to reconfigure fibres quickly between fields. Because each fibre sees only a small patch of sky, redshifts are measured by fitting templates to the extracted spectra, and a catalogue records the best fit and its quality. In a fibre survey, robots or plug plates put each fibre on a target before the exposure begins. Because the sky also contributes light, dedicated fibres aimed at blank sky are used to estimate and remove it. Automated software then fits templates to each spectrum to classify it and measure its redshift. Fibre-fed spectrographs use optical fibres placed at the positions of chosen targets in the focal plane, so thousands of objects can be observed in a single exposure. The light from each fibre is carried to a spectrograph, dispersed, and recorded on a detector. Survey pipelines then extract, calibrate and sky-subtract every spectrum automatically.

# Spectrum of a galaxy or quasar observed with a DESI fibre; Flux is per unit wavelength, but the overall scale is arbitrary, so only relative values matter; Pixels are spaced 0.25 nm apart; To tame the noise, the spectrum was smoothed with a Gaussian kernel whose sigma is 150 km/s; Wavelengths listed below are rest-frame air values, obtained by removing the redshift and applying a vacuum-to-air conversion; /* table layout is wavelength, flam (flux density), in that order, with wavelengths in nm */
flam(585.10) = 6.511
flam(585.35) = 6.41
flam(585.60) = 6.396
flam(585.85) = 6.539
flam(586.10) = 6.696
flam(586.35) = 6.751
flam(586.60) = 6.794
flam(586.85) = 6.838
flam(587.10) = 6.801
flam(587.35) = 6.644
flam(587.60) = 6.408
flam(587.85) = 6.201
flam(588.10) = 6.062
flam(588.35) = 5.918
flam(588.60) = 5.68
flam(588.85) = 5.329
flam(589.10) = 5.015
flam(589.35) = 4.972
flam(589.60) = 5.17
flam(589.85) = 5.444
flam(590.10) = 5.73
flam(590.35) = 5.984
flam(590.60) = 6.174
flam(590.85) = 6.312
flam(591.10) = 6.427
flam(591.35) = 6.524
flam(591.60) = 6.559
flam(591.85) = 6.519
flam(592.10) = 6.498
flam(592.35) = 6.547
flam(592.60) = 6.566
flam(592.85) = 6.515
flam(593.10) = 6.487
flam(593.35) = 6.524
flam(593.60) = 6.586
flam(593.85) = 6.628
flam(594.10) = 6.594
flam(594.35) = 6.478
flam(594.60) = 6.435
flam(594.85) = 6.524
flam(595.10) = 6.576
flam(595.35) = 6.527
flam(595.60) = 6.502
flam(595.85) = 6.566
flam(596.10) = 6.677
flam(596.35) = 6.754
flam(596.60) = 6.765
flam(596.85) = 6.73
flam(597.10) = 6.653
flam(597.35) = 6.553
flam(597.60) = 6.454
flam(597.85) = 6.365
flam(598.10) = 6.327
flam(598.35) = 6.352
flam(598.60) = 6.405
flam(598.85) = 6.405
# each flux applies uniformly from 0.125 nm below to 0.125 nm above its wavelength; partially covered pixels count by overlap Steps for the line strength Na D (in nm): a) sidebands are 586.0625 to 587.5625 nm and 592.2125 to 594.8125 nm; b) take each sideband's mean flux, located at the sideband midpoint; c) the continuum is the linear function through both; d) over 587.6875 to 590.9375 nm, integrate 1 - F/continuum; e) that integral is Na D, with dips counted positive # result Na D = 0.47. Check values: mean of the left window 6.74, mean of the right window 6.54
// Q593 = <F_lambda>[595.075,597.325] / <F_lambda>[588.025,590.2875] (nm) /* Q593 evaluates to 1.2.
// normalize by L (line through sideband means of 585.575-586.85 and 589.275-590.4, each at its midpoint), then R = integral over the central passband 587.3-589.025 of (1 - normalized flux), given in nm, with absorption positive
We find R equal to 0.01 nm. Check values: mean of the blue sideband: 6.67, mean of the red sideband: 5.45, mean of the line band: 5.98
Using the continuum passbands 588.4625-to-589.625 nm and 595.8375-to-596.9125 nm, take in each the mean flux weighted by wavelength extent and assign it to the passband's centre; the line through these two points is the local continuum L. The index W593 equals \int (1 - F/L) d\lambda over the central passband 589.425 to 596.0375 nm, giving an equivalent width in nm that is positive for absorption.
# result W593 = -0.42 nm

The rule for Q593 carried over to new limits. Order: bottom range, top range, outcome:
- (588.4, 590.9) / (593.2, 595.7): 1.17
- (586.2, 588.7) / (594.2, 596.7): 1.02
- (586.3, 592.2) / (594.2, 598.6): 1.07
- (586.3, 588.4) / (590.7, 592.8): 1.00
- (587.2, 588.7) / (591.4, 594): 1.06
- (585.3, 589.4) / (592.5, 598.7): 1.05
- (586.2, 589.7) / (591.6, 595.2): 1.08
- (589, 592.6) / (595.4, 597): 1.11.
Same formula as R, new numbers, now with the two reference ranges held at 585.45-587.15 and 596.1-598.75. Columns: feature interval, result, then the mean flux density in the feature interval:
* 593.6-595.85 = 0.01 nm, 6.54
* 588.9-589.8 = 0.21 nm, 5.11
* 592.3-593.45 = 0.01 nm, 6.53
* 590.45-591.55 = 0.04 nm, 6.36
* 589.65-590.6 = 0.13 nm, 5.74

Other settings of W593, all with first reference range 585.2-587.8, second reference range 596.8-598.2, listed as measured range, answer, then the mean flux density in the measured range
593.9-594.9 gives 0.00 nm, 6.52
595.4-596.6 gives -0.02 nm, 6.63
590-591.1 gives 0.08 nm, 6.1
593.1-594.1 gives 0.00 nm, 6.57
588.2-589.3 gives 0.19 nm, 5.46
